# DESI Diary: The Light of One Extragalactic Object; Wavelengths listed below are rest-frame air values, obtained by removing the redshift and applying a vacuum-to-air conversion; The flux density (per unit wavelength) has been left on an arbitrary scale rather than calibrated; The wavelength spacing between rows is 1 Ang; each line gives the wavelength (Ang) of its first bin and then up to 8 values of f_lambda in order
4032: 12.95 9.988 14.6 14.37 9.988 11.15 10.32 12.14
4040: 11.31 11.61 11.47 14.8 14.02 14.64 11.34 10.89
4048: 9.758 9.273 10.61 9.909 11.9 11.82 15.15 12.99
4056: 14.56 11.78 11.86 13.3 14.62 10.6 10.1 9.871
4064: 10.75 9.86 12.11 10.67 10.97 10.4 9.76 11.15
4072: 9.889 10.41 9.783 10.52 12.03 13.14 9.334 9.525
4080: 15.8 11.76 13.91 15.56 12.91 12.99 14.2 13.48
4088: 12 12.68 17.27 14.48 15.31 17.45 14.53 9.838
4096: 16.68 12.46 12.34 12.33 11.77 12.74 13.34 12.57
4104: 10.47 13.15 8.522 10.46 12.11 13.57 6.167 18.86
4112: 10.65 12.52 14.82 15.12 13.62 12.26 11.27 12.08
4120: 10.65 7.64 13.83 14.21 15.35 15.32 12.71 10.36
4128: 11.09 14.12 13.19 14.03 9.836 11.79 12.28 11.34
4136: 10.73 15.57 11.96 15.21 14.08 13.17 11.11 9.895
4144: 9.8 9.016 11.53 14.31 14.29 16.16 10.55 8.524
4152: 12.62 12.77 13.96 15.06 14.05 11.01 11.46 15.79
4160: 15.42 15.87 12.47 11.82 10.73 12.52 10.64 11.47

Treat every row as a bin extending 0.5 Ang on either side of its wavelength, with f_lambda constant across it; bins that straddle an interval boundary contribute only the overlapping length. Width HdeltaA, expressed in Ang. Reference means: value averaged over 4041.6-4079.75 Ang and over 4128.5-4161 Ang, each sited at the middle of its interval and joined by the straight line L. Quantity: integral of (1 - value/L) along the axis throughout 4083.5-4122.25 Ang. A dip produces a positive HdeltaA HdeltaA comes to -2.27 Ang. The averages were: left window 11.5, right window 12.7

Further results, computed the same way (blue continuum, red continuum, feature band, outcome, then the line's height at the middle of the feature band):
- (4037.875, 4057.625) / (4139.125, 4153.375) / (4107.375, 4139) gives -1.4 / 12.1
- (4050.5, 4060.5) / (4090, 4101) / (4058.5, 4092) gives 3.2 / 13.3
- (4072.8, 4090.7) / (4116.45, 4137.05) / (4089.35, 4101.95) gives -1.3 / 12.6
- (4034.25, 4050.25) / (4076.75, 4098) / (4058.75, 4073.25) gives 2.0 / 12.7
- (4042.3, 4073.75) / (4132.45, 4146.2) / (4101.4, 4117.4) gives -0.8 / 11.8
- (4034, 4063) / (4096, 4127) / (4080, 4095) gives -2.2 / 12.3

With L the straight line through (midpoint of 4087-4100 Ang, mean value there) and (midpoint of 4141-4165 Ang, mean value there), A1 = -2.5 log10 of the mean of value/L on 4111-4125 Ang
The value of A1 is 0.03 mag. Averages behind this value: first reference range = 13.8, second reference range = 12.5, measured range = 12.9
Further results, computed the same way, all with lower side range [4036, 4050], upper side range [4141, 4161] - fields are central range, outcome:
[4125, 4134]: 0.01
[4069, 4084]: 0.03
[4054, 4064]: -0.04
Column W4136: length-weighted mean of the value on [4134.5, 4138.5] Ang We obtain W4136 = 12.4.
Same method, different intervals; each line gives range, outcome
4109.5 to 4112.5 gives 11.9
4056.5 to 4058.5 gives 11.8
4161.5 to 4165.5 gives 11.9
